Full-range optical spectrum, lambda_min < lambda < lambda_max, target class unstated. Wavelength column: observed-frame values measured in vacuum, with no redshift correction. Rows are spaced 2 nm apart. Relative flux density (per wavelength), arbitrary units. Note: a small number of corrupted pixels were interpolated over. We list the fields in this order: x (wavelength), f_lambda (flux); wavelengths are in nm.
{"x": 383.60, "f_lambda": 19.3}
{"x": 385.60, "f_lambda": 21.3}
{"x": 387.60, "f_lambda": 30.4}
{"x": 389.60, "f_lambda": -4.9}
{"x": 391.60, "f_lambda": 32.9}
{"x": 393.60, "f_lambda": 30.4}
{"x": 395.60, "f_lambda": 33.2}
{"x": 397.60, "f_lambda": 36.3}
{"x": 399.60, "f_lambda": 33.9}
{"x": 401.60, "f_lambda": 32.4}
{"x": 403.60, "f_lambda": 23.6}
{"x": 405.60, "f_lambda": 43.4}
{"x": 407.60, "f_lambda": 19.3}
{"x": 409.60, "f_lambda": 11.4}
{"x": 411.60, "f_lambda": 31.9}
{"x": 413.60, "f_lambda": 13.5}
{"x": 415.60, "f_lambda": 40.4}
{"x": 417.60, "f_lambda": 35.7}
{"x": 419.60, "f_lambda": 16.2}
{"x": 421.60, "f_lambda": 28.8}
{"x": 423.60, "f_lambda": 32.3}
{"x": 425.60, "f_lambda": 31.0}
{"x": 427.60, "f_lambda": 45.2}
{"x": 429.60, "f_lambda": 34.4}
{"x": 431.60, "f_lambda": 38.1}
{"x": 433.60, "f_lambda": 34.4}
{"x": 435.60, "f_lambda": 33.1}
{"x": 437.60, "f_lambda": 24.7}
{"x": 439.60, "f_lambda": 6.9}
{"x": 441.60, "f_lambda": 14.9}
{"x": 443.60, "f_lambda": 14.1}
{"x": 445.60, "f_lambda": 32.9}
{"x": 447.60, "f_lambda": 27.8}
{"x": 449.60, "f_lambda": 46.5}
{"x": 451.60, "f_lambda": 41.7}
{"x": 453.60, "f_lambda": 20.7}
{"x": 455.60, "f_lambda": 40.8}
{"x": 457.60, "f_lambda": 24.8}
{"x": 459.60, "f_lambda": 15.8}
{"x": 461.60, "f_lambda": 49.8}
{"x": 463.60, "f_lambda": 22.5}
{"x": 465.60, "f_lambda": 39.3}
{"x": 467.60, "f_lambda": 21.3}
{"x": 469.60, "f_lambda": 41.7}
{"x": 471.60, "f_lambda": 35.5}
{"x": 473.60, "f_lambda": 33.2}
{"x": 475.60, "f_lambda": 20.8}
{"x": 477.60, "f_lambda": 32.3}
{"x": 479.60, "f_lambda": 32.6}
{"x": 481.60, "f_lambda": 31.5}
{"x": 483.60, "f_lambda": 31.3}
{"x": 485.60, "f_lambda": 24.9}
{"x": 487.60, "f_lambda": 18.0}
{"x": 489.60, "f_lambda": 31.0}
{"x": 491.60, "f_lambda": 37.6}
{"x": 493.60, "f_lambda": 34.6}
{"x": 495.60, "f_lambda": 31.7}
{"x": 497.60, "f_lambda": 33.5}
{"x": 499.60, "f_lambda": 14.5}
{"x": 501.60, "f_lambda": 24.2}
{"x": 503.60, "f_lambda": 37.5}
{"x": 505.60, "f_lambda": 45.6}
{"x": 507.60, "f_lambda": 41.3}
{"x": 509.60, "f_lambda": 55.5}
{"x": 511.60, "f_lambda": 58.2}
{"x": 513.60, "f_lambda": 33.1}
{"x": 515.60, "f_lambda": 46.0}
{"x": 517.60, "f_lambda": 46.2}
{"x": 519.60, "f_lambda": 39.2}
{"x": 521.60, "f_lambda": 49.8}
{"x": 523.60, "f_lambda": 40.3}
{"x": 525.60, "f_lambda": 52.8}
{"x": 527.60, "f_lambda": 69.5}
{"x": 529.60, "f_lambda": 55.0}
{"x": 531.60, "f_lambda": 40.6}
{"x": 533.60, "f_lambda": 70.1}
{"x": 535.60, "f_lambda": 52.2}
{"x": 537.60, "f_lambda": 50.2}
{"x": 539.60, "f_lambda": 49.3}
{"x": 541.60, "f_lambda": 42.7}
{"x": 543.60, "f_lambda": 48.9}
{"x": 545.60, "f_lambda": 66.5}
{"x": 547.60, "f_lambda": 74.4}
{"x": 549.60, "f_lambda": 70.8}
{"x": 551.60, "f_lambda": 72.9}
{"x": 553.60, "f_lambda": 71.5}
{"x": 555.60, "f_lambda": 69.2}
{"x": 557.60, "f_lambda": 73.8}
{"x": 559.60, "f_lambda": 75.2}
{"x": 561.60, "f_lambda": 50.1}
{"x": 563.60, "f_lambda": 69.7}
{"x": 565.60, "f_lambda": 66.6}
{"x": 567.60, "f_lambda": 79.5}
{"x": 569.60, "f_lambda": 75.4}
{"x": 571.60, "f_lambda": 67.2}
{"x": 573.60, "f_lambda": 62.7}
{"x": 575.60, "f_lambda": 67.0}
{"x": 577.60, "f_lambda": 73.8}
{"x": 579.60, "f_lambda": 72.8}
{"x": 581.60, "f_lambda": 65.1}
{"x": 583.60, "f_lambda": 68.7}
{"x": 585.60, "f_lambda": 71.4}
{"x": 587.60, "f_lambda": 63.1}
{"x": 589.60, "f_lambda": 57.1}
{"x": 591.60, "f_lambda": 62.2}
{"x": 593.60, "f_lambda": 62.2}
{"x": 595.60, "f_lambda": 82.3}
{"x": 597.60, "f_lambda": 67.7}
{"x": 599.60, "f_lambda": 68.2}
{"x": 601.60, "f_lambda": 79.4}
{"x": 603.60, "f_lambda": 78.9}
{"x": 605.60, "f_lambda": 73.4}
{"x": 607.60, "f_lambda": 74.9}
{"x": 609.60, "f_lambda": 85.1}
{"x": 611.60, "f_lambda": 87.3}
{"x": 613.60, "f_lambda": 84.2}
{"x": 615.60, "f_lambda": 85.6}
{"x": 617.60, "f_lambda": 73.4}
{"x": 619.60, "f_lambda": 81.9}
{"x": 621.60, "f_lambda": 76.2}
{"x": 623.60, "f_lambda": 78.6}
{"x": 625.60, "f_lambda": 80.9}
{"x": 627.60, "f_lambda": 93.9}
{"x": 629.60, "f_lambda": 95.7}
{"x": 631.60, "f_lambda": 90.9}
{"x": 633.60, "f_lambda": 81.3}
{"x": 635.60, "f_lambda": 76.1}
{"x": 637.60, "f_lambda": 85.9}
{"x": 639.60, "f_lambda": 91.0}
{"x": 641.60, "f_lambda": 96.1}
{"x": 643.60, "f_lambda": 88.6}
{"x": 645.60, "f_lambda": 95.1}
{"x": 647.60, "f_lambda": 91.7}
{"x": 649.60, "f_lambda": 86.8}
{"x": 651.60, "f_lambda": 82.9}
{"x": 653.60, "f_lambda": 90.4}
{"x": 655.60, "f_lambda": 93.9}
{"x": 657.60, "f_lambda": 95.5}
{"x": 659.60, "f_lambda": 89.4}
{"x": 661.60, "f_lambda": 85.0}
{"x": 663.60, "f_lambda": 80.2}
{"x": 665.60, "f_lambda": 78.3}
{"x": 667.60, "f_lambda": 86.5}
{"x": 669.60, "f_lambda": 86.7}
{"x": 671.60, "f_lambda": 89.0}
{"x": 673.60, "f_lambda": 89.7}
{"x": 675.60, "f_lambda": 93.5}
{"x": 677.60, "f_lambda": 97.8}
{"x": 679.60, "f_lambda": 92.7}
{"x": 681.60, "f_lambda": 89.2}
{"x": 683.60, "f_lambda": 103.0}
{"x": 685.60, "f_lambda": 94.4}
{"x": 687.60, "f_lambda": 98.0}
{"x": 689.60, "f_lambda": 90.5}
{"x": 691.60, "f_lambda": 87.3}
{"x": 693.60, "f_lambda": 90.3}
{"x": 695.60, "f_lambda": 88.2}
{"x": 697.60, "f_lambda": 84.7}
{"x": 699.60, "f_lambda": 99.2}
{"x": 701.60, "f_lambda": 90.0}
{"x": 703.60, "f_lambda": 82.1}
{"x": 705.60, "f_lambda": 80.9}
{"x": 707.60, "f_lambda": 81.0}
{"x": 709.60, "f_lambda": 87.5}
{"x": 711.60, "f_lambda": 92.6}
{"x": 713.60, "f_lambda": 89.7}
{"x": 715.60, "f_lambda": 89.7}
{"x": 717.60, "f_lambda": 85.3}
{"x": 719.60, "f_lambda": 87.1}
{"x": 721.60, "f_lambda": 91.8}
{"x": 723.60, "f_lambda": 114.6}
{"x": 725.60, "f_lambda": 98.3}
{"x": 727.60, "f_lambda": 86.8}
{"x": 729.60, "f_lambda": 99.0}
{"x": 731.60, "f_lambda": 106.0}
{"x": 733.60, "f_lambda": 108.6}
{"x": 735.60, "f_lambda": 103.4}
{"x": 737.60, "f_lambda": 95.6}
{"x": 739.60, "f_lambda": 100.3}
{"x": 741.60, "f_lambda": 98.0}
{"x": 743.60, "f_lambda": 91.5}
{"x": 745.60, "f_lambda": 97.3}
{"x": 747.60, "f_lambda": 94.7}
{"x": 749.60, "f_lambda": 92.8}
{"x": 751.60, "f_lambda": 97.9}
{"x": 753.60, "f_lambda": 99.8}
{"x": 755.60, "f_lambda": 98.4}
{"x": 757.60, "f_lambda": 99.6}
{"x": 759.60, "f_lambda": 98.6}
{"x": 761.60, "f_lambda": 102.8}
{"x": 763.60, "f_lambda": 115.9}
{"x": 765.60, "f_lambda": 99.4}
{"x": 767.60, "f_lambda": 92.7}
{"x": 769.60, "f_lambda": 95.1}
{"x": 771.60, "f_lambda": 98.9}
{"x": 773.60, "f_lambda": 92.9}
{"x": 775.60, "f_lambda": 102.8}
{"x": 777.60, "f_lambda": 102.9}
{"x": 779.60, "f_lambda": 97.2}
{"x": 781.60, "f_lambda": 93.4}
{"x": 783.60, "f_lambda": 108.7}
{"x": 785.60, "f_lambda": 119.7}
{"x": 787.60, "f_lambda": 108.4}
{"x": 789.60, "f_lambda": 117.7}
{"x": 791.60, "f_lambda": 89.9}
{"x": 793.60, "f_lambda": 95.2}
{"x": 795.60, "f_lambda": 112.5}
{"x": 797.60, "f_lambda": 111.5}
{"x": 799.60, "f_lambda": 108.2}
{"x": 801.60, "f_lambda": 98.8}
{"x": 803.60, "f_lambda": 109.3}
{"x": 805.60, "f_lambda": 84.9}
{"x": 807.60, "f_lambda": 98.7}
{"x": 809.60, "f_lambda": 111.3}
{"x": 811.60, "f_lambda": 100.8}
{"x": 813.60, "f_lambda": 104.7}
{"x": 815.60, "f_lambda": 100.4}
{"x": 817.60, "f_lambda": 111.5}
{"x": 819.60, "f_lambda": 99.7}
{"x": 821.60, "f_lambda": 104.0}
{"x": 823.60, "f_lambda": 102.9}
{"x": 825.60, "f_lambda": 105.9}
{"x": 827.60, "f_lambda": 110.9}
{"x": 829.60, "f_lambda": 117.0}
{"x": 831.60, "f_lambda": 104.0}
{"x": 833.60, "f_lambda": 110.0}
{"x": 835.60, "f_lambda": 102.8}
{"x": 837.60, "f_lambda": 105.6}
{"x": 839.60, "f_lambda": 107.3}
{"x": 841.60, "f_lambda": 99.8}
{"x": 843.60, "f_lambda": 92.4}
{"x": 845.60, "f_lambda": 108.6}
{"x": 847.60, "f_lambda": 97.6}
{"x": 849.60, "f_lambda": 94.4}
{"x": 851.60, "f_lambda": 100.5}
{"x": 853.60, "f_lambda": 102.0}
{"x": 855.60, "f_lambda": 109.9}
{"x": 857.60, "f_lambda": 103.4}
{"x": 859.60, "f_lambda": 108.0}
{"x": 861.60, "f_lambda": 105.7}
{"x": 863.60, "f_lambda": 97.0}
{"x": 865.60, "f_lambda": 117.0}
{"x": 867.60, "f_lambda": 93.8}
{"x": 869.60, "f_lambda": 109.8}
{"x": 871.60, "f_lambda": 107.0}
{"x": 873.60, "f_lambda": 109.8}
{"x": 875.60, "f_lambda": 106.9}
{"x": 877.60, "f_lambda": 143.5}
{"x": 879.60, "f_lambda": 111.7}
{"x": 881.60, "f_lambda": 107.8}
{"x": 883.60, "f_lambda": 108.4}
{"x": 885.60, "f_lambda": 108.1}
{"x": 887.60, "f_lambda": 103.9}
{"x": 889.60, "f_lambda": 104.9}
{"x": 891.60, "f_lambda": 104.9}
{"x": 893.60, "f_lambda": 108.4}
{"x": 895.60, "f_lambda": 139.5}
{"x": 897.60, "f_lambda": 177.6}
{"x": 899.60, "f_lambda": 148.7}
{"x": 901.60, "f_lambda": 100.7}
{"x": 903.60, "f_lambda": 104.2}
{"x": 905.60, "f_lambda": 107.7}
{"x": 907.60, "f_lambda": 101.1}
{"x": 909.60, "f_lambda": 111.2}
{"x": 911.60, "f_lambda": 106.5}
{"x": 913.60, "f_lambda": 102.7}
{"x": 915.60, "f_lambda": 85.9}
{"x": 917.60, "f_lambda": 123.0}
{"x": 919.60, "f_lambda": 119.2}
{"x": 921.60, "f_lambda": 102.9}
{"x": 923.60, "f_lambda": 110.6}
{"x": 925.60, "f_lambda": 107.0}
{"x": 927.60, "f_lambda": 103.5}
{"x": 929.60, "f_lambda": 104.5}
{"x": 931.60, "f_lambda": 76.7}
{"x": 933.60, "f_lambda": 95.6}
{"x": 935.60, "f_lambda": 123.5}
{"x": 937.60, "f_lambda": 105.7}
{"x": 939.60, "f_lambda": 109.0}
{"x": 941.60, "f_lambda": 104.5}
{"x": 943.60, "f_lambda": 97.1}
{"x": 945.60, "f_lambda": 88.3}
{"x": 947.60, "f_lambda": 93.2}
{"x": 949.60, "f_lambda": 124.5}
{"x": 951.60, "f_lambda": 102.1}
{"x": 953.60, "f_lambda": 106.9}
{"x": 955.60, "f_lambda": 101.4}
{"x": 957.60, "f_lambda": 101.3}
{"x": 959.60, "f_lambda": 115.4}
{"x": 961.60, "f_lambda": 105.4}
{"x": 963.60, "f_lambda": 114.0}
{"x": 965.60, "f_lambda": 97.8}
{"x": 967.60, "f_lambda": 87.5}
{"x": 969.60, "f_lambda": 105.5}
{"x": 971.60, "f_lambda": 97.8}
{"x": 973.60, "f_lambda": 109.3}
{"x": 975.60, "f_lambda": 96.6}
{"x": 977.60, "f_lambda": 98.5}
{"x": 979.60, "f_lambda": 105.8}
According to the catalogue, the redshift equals 0.366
